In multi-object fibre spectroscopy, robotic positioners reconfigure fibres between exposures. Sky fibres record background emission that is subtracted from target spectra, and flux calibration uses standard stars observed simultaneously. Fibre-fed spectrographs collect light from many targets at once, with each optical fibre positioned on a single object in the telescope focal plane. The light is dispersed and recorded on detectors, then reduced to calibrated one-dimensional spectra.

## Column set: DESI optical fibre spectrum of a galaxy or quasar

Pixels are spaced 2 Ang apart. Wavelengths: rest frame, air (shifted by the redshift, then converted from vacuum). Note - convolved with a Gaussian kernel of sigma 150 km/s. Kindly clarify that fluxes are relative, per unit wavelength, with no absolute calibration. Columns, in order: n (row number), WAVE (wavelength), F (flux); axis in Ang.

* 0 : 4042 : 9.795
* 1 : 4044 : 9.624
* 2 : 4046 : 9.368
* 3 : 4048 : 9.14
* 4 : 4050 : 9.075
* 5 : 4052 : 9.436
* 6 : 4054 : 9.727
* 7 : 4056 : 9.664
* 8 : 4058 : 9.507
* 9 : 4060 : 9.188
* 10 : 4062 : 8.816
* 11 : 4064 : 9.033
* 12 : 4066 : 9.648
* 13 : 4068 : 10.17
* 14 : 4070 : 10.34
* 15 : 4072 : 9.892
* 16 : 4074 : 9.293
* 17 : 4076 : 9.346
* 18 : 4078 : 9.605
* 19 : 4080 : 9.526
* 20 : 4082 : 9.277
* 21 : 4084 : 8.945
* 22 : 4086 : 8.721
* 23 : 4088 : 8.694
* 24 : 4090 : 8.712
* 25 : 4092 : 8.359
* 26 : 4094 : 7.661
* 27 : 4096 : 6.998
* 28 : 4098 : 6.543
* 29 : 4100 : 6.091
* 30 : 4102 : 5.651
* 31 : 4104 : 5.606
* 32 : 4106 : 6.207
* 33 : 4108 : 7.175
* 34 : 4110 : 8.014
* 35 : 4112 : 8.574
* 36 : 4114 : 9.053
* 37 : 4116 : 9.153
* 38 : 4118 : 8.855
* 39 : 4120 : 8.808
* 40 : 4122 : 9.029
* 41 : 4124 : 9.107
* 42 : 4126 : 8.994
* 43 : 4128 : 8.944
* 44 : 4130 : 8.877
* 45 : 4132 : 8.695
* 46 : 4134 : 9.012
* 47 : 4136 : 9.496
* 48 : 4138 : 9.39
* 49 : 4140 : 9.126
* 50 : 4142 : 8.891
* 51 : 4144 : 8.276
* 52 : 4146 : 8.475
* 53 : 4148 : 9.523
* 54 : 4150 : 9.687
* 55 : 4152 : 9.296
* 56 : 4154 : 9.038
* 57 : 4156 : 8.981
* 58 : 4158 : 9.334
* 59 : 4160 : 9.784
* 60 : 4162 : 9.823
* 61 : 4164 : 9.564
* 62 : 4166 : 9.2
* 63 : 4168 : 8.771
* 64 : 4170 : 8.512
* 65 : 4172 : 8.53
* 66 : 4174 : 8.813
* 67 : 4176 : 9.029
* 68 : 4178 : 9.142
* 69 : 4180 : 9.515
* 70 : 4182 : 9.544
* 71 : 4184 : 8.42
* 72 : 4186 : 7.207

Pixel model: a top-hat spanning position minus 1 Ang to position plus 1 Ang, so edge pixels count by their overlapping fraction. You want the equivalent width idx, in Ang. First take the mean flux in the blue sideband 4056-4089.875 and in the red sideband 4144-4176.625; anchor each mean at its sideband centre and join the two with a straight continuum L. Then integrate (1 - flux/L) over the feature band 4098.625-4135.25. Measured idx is 4.5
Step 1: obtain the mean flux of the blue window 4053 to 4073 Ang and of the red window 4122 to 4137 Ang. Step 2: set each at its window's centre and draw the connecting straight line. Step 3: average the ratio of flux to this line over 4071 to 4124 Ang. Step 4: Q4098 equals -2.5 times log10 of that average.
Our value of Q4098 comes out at 0.13 mag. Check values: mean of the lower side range 9.6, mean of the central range 8.24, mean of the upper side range 9.02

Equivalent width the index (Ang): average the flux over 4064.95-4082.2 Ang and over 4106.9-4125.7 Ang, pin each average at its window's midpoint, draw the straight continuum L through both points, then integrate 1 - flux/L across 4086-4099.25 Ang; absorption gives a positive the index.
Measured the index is 1.97 Ang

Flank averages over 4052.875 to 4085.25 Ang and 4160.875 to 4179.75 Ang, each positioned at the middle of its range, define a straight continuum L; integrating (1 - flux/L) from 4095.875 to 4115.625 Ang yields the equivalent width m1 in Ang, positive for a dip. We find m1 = 4.8 Ang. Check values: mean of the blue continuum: 9.49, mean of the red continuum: 9.07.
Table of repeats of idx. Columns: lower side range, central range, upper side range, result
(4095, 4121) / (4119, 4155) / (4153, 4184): -3.4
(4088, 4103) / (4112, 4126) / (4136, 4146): -1.5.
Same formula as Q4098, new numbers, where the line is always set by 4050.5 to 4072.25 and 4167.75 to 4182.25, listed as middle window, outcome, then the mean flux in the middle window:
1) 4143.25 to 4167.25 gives -0.022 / 9.25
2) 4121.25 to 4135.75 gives 0.027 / 8.98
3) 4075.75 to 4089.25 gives 0.036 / 9.14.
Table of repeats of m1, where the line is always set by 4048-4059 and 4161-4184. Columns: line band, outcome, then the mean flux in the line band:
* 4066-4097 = 1.0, 9.06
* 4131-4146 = 0.4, 8.95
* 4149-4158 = -0.1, 9.26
